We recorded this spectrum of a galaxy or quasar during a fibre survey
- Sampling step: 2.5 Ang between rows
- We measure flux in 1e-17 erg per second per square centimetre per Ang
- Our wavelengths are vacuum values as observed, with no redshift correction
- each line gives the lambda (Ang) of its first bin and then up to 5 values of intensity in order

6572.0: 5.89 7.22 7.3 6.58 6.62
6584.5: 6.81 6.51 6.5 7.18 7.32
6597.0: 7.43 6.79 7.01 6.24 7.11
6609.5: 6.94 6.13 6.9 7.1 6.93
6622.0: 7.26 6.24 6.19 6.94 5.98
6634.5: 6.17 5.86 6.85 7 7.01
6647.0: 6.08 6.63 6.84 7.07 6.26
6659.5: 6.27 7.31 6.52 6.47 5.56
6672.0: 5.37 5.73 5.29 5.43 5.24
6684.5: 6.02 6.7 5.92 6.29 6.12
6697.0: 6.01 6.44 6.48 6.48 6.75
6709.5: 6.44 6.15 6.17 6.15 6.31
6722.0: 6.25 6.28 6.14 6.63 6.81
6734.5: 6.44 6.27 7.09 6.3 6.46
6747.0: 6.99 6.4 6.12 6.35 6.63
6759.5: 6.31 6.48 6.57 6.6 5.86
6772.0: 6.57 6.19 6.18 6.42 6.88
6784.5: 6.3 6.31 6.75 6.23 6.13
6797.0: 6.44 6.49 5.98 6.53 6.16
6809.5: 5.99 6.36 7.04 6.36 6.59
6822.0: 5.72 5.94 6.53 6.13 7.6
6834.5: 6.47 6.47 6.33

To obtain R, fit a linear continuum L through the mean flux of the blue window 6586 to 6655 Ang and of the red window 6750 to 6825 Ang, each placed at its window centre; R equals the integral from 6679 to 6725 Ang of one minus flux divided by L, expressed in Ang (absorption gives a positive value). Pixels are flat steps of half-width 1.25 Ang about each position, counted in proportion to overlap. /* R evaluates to 2.38 Ang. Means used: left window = 6.72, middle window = 6.2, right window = 6.35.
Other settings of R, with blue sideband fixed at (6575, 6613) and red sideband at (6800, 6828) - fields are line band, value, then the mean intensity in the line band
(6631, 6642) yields 0.70 Ang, 6.31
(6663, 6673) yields 0.95 Ang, 6.03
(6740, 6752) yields -0.12 Ang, 6.53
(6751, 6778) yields 0.27 Ang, 6.35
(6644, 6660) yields 0.26 Ang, 6.59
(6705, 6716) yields 0.29 Ang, 6.38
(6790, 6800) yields 0.00 Ang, 6.34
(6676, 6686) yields 1.65 Ang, 5.53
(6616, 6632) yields 0.14 Ang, 6.71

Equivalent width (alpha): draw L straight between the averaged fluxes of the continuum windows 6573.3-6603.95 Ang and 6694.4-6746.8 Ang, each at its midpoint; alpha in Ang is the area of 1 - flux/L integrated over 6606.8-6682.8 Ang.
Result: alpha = 3.4 Ang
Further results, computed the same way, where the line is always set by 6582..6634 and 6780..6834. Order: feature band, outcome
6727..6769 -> 0.04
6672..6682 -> 1.81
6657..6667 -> 0.07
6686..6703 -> 0.86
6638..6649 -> -0.01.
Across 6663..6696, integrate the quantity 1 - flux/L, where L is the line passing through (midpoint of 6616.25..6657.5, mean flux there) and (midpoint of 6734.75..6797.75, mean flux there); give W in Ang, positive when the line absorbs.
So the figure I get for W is 3.2 Ang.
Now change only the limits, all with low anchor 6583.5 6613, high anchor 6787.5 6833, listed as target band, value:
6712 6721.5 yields 0.54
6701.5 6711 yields 0.10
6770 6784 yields 0.09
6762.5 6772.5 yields 0.12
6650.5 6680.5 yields 2.27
